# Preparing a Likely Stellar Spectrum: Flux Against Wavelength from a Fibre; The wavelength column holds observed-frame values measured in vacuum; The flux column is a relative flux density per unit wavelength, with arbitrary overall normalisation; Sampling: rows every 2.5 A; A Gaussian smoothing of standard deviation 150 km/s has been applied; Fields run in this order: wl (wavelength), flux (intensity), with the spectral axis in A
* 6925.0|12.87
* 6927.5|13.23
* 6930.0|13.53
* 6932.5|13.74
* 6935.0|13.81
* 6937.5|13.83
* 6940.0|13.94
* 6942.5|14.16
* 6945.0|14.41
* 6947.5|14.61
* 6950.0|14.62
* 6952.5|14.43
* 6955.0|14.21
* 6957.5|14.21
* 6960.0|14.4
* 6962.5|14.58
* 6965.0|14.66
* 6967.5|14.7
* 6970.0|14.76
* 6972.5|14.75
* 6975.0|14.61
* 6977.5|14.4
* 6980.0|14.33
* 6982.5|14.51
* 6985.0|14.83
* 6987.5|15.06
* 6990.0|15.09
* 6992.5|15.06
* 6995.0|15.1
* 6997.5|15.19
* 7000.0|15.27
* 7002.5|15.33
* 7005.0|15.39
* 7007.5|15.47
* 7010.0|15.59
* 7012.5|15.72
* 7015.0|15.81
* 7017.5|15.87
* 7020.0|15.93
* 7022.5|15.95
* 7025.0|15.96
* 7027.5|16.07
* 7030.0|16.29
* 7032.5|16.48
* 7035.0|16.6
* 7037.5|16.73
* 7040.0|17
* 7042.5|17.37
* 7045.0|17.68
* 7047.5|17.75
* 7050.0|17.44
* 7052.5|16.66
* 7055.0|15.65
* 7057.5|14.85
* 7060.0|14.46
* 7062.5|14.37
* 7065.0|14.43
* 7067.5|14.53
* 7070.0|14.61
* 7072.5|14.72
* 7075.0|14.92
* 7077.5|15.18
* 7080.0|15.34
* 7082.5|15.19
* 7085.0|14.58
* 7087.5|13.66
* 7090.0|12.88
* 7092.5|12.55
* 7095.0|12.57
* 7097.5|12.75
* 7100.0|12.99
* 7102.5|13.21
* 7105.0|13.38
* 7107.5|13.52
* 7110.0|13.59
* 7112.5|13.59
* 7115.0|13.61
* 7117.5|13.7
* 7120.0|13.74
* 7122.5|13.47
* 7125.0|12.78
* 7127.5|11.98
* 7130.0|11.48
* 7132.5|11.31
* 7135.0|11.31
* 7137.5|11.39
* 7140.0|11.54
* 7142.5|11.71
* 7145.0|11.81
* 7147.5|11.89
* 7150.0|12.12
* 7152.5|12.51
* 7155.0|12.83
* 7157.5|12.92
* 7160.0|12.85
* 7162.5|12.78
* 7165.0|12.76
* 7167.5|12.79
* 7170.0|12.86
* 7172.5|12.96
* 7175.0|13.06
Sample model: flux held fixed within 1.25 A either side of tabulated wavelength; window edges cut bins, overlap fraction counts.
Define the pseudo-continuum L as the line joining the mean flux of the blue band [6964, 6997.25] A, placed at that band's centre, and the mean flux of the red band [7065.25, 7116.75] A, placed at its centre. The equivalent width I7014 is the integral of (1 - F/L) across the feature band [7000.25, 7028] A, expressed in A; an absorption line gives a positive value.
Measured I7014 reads -2.3 A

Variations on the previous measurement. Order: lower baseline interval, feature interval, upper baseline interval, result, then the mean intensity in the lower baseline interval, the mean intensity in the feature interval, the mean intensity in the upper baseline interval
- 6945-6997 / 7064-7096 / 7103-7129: -1.4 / 14.6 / 14.3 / 13.3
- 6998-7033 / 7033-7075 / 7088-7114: -3.8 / 15.8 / 15.9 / 13.1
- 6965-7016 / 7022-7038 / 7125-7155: -2.4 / 15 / 16.3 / 11.8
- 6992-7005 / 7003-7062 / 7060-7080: -4.7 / 15.2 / 16.2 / 14.7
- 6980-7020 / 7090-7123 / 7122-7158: -1.2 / 15.3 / 13.3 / 12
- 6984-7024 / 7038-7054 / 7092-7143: -3.2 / 15.4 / 17.3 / 12.7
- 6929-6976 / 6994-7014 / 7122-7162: -2.4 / 14.3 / 15.4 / 12.1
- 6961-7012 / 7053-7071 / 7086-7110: -1.4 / 14.9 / 14.8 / 13.1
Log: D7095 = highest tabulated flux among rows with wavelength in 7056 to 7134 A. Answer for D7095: 15.34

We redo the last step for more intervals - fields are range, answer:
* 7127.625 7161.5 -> 12.92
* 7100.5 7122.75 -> 13.74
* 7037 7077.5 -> 17.75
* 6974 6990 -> 15.09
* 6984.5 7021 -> 15.93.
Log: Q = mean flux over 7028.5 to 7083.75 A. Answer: 15.8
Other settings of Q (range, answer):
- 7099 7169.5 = 12.6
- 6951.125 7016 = 14.9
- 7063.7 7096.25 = 14.2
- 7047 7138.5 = 13.9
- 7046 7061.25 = 16.2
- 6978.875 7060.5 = 15.8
